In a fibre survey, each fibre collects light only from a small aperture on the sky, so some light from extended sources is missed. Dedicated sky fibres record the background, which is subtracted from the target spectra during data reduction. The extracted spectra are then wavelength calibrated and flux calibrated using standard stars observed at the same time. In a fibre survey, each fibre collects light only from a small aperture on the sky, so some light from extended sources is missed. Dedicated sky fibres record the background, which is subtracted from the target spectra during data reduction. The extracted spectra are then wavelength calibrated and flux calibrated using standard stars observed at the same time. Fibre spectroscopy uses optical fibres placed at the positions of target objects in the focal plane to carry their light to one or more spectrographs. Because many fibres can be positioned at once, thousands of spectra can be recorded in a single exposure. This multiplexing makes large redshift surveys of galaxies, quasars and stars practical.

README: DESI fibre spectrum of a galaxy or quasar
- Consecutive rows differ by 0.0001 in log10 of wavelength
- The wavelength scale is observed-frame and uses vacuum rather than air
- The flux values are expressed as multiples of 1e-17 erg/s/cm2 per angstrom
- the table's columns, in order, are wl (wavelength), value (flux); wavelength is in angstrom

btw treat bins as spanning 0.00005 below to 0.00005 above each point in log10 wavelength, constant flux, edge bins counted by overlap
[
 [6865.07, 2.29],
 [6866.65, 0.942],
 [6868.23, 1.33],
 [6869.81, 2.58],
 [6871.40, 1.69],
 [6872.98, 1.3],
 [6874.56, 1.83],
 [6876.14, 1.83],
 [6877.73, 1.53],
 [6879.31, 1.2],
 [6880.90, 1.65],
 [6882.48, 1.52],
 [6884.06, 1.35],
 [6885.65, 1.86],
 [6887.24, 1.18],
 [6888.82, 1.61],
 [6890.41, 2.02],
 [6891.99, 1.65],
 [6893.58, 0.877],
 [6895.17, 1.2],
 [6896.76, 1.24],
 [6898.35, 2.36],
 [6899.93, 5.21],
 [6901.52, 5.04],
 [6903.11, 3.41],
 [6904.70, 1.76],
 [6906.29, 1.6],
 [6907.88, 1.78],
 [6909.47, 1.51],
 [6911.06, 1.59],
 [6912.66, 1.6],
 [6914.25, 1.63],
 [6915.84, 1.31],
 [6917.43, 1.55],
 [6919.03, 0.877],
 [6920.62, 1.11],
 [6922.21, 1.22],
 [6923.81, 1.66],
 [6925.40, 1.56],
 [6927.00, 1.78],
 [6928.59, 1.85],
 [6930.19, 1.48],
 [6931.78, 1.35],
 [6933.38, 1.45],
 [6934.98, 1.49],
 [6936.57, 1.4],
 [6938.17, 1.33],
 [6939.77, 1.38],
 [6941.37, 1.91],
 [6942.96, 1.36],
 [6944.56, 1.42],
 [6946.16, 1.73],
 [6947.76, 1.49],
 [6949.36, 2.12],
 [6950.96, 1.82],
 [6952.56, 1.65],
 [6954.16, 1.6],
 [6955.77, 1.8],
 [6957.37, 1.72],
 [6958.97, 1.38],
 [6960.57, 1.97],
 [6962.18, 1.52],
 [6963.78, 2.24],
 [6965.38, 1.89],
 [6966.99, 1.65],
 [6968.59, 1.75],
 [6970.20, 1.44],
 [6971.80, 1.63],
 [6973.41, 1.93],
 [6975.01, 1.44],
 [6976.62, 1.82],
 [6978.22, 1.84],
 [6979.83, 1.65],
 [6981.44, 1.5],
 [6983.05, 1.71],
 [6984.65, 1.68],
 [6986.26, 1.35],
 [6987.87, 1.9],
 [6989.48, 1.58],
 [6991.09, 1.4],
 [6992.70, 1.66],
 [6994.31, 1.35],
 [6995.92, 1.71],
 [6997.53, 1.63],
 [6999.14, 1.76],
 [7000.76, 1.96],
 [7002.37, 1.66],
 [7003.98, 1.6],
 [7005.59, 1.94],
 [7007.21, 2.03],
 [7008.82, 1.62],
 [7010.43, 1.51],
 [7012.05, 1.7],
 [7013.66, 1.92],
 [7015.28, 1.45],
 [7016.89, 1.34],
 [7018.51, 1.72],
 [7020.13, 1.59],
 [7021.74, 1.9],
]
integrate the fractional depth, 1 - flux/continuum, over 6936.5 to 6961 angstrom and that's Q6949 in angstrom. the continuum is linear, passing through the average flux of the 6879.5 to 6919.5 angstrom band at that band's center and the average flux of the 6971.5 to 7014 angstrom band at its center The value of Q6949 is 2.1 angstrom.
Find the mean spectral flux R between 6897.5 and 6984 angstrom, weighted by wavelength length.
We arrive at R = 1.78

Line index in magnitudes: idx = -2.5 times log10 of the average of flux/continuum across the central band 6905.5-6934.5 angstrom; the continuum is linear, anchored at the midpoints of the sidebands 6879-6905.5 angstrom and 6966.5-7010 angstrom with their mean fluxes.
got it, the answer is 0.30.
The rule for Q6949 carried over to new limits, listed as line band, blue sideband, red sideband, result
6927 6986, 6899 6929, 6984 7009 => 5.90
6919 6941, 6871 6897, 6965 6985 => 1.97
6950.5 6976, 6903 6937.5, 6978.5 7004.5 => -1.77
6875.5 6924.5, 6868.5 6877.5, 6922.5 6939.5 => -4.07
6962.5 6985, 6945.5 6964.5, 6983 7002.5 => -0.36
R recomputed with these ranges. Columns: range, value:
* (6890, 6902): 2.4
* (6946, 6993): 1.7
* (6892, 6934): 1.84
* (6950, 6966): 1.76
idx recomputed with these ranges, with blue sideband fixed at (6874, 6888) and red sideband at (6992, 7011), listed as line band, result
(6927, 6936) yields 0.047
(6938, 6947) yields 0.063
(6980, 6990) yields 0.040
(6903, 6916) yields -0.101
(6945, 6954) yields -0.065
